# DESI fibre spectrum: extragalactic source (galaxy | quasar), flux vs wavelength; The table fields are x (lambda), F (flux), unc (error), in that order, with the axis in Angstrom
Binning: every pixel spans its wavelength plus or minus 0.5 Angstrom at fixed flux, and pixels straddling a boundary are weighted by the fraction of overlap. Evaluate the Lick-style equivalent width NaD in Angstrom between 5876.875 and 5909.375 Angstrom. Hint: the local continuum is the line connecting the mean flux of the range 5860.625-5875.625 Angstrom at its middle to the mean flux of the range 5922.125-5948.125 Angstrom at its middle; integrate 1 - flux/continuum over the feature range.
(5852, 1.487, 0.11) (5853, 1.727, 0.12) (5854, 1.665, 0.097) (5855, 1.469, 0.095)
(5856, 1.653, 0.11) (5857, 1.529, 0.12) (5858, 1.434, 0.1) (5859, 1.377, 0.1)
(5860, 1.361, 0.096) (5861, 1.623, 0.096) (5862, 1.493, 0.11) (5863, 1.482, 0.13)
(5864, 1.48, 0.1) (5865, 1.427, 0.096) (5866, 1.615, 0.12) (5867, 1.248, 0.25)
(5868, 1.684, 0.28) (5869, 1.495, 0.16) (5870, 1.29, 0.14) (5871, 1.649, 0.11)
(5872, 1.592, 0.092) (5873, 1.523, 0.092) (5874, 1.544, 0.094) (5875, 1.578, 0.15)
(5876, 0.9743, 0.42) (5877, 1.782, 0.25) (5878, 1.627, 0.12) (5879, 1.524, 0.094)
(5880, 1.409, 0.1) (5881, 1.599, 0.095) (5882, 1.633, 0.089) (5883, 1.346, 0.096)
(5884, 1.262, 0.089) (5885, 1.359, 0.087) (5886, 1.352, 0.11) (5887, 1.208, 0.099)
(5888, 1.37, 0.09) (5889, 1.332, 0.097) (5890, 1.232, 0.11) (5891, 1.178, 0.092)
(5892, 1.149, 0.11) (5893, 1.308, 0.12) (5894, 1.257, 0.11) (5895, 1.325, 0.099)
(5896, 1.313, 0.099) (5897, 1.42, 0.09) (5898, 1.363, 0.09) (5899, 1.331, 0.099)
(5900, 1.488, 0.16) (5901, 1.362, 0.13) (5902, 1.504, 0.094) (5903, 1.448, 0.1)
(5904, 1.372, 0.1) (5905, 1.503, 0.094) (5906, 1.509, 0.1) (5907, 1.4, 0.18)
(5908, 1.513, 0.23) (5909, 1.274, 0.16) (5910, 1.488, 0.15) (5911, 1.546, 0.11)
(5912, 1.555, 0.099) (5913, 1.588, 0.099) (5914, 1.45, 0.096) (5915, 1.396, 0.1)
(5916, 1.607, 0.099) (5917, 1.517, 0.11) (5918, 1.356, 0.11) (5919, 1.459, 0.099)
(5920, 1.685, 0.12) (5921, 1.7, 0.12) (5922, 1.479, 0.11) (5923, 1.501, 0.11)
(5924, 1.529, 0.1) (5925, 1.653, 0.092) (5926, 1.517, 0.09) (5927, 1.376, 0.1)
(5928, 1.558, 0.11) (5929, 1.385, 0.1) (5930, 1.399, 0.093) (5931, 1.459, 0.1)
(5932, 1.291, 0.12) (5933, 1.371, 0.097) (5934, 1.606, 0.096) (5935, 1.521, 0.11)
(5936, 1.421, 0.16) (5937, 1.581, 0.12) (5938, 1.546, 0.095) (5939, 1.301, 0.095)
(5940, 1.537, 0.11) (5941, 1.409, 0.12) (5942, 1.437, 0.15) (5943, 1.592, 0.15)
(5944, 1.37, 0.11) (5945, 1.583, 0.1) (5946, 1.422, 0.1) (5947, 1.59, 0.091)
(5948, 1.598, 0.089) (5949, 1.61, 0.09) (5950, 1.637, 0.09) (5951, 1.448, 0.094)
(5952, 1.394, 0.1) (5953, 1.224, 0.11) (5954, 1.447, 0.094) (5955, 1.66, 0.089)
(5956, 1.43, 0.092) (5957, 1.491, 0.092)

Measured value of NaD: 2.3 Angstrom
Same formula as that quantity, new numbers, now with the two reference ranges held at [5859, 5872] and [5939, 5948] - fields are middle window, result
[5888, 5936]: 1.6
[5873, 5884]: 0.0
